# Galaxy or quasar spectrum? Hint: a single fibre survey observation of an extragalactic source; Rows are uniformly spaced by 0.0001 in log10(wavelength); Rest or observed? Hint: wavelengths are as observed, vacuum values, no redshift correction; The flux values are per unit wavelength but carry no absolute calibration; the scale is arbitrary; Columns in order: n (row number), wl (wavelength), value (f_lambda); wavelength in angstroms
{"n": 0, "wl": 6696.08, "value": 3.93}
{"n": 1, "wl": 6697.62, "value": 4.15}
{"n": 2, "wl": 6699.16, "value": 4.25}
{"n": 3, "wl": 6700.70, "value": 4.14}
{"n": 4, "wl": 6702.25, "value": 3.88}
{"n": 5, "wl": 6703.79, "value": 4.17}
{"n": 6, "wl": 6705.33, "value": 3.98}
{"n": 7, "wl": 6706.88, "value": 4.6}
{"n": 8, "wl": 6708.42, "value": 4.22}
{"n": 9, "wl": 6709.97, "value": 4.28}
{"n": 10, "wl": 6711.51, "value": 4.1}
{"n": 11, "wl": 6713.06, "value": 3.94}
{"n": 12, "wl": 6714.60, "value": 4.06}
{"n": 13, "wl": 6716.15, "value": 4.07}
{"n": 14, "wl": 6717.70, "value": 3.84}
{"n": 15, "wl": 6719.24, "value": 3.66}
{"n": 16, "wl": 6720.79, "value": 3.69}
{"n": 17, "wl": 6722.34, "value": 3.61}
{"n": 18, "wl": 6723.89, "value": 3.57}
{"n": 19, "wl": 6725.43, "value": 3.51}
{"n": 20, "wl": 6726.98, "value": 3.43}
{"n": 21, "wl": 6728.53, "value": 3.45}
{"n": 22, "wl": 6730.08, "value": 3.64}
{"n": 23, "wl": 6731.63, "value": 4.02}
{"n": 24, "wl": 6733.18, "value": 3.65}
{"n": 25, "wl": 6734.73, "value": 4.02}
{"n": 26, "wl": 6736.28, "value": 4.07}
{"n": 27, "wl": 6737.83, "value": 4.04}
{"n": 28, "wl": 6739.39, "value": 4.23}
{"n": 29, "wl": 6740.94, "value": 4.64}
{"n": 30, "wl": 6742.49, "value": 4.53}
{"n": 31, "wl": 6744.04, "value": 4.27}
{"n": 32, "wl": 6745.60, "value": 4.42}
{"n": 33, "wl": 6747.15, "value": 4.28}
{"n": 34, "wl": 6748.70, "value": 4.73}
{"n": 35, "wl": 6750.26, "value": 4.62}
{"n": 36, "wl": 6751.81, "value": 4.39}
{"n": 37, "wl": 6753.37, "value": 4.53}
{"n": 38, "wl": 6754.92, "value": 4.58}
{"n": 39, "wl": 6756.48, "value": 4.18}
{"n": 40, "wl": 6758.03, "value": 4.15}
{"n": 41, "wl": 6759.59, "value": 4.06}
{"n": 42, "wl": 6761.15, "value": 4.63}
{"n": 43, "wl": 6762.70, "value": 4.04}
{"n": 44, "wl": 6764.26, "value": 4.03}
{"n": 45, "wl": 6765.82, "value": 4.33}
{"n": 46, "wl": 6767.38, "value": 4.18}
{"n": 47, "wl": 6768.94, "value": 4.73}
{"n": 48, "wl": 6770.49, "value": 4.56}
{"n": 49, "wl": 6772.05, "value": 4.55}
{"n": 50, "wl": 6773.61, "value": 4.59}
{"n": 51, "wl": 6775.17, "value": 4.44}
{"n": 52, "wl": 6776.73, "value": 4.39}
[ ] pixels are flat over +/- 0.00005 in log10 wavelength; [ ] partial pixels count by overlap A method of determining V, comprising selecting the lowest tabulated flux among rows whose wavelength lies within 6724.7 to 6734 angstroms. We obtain 3.43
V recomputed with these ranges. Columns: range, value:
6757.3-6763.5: 4.04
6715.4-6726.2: 3.51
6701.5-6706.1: 3.88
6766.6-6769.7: 4.18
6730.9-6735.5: 3.65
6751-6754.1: 4.39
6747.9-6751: 4.62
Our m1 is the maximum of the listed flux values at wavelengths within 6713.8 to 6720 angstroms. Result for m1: 4.07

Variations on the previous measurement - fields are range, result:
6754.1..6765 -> 4.63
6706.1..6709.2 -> 4.6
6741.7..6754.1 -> 4.73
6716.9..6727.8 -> 3.84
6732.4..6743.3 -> 4.64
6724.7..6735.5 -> 4.02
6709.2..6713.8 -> 4.28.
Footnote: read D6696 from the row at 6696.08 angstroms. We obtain 3.93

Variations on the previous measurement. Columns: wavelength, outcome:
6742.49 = 4.53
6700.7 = 4.14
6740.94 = 4.64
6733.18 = 3.65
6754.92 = 4.58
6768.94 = 4.73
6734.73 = 4.02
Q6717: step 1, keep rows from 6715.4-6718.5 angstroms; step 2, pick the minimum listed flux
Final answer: 3.84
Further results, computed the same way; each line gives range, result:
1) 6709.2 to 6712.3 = 4.1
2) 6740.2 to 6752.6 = 4.27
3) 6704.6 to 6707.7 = 3.98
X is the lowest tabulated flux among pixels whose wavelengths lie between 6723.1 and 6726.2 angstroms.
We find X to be 3.51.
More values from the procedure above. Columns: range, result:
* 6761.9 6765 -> 4.03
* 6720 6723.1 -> 3.61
